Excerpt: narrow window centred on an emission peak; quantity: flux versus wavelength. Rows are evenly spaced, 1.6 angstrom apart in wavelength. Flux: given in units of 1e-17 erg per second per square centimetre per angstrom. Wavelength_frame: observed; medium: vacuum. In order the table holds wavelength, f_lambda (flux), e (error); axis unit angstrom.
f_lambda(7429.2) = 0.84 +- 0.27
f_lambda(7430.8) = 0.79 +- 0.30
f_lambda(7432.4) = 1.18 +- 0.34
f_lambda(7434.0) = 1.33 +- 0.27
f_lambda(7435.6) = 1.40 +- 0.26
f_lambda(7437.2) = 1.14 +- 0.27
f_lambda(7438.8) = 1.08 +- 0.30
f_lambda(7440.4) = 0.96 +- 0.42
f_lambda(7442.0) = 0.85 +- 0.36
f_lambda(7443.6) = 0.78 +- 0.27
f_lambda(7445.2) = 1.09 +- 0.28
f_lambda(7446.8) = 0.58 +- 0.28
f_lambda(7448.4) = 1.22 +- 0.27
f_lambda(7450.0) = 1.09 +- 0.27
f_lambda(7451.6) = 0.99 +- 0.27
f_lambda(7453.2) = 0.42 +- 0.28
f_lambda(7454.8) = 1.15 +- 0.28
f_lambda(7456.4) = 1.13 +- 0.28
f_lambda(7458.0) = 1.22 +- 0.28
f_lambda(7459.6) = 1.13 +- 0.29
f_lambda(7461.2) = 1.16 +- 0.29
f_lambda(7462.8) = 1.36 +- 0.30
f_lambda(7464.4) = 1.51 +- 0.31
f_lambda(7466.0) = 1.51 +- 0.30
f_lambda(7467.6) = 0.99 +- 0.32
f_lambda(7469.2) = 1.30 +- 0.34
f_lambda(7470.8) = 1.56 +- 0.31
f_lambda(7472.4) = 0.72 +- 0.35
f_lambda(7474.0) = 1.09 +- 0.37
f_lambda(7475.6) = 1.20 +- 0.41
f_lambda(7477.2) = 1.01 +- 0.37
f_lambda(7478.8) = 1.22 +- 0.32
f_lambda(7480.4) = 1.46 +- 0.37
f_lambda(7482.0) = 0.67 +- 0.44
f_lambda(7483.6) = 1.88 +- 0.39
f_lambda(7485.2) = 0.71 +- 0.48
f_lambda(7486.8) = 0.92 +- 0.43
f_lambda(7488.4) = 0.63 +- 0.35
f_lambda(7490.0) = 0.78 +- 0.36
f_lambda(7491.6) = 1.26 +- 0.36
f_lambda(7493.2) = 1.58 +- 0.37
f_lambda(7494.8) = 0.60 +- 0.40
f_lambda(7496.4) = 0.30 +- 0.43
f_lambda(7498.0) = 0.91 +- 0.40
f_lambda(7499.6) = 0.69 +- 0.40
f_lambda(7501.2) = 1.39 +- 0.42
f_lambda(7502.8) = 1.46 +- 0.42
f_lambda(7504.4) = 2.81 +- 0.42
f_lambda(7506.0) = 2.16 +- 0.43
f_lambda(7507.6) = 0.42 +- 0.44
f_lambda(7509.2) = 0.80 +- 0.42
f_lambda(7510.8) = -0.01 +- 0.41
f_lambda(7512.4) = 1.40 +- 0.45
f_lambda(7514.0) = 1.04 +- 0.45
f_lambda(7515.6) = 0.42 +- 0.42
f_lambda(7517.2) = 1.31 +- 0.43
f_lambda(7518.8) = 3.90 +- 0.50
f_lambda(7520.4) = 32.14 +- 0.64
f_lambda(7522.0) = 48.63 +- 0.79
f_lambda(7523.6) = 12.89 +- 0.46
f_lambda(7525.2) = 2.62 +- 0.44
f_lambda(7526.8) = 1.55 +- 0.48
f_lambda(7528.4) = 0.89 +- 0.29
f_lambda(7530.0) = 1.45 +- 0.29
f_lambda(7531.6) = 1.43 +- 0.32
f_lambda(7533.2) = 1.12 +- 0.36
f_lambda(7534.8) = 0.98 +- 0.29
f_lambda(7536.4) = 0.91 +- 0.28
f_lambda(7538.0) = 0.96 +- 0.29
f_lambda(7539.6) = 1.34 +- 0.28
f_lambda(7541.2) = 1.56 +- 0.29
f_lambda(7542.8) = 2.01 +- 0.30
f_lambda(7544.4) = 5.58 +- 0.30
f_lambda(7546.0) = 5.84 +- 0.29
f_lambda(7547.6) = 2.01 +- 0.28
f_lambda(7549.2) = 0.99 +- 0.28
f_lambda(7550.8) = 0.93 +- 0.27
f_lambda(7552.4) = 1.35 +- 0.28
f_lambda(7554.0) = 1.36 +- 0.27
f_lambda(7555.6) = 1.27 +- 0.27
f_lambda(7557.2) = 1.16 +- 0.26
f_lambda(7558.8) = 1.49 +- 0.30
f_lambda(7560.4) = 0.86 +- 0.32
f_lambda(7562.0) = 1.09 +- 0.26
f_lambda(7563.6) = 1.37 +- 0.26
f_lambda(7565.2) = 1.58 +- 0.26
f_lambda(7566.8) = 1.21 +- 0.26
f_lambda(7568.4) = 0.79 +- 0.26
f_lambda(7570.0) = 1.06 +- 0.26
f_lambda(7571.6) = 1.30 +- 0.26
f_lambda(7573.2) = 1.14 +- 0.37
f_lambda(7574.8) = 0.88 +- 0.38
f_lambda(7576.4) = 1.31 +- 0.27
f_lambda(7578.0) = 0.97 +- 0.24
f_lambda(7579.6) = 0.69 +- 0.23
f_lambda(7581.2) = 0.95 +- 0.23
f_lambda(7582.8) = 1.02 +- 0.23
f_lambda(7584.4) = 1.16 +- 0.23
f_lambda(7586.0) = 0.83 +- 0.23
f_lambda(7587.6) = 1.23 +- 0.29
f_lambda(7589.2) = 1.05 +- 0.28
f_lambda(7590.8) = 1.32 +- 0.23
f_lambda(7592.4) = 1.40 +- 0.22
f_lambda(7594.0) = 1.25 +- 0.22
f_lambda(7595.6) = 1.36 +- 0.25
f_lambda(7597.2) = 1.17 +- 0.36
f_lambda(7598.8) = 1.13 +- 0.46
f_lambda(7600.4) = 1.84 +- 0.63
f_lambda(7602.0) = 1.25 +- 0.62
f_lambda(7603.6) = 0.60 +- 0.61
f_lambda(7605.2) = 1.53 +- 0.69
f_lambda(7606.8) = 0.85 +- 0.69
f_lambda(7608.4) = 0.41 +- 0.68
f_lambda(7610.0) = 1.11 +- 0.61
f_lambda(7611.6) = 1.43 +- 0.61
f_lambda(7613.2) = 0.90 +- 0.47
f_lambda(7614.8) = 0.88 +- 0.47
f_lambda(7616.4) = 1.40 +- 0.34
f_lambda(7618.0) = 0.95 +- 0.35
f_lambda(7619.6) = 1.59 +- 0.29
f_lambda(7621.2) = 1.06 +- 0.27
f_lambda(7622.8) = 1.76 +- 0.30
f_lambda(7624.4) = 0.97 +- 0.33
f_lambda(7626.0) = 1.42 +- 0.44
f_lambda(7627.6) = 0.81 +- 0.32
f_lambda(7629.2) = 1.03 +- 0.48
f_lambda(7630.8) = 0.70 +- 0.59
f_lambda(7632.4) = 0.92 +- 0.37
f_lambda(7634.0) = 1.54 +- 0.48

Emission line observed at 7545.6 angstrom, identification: [N II]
